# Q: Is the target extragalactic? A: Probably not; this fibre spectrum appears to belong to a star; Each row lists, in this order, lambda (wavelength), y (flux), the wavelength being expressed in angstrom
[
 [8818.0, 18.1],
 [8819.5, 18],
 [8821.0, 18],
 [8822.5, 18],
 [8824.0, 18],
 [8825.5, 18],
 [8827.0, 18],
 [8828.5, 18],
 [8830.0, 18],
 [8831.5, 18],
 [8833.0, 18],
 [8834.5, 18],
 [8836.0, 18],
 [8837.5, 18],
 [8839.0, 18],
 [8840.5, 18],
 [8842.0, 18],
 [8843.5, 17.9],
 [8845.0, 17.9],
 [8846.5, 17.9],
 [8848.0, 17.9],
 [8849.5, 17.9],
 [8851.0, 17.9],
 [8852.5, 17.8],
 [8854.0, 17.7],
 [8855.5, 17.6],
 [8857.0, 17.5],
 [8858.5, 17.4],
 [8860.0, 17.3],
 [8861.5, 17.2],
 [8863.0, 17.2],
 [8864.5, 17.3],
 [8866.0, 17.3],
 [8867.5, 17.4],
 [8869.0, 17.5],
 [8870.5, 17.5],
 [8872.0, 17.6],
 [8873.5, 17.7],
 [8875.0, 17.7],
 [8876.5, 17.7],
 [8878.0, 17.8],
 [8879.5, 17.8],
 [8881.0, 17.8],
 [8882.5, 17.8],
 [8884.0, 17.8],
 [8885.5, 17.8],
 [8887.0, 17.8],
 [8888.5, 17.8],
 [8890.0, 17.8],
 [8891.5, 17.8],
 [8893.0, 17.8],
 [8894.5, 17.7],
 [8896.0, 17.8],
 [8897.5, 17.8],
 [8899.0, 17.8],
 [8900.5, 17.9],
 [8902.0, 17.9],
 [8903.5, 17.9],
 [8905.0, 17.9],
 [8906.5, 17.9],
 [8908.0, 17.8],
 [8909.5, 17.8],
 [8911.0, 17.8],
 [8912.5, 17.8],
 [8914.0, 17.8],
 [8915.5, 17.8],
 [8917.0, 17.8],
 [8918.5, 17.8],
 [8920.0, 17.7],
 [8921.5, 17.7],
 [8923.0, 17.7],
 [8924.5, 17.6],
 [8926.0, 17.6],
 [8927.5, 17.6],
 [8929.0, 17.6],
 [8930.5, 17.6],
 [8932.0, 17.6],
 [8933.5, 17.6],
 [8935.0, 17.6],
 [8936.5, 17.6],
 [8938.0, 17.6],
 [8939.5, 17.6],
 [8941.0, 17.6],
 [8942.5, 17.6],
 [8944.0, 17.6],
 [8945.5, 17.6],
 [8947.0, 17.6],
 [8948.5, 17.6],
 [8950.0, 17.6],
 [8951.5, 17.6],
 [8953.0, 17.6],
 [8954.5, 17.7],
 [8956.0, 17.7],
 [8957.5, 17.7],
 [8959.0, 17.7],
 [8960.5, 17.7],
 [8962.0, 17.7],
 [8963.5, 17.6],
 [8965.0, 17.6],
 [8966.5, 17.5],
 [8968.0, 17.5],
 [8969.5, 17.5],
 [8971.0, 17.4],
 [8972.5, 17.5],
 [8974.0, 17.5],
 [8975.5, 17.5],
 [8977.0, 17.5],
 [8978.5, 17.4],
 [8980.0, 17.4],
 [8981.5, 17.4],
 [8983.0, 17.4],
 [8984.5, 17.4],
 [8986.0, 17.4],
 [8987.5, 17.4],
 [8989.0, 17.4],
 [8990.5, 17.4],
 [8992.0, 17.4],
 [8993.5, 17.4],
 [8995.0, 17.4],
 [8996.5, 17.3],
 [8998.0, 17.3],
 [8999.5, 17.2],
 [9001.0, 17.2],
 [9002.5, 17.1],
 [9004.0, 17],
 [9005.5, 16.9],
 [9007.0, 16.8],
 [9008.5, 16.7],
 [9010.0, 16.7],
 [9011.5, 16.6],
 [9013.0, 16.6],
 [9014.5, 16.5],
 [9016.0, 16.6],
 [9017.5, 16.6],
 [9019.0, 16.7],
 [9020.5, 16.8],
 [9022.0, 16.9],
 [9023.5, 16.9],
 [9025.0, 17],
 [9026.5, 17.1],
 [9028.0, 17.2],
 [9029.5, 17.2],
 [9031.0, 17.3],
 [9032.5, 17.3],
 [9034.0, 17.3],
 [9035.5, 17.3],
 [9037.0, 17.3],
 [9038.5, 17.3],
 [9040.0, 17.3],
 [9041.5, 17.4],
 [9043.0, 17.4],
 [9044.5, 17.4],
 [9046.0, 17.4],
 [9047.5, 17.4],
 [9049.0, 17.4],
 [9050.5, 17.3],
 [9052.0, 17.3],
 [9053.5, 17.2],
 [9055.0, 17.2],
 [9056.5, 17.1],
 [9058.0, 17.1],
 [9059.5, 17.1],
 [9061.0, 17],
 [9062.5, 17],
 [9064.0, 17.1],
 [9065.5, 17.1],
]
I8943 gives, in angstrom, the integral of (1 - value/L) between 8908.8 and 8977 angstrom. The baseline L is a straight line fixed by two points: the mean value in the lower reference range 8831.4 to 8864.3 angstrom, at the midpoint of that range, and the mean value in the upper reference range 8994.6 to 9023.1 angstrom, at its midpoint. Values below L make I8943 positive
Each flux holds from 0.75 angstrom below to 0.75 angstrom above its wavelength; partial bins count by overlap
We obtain -1.53 angstrom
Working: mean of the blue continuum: 17.8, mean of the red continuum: 16.9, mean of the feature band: 17.6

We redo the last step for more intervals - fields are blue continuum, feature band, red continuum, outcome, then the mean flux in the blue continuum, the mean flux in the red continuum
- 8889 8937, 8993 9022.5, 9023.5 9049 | 0.81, 17.7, 17.3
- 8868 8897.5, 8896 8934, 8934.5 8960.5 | -0.16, 17.7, 17.6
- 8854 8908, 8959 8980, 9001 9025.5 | -0.56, 17.7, 16.8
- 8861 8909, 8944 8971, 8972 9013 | -0.35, 17.7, 17.2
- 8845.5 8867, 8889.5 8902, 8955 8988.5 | -0.18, 17.6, 17.5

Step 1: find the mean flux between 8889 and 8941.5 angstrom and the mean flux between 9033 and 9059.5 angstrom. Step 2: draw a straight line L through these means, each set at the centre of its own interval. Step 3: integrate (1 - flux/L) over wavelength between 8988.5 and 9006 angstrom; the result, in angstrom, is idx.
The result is 0.2 angstrom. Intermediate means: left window 17.7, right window 17.3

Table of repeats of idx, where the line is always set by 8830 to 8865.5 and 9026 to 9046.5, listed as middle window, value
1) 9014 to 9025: 0.38 angstrom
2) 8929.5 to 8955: -0.11 angstrom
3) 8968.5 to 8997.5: 0.02 angstrom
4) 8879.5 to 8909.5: -0.30 angstrom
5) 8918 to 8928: -0.05 angstrom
